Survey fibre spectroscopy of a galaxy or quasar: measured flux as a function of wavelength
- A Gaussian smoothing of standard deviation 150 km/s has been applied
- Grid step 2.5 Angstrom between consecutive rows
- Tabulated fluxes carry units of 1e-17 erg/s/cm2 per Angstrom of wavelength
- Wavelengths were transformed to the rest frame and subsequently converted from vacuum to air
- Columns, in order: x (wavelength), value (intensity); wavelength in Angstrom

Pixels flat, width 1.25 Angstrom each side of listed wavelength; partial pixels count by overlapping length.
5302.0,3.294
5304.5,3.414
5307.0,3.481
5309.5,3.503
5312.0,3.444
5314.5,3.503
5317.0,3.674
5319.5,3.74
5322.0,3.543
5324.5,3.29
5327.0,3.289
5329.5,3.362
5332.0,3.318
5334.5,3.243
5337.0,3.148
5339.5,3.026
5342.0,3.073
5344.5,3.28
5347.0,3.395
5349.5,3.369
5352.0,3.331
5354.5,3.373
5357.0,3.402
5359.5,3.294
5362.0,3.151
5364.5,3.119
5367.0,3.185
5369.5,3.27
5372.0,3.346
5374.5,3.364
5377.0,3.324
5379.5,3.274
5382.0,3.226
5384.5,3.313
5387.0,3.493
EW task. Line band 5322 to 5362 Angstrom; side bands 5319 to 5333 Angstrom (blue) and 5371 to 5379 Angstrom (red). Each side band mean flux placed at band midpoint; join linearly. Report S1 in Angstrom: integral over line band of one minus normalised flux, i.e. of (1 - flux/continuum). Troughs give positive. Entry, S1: 1.20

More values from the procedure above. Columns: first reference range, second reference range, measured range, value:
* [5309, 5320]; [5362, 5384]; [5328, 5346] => 1.2 Angstrom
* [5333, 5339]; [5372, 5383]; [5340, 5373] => -0.3 Angstrom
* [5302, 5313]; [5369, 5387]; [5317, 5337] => 0.0 Angstrom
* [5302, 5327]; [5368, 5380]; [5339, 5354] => 0.6 Angstrom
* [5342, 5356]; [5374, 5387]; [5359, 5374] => 0.4 Angstrom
